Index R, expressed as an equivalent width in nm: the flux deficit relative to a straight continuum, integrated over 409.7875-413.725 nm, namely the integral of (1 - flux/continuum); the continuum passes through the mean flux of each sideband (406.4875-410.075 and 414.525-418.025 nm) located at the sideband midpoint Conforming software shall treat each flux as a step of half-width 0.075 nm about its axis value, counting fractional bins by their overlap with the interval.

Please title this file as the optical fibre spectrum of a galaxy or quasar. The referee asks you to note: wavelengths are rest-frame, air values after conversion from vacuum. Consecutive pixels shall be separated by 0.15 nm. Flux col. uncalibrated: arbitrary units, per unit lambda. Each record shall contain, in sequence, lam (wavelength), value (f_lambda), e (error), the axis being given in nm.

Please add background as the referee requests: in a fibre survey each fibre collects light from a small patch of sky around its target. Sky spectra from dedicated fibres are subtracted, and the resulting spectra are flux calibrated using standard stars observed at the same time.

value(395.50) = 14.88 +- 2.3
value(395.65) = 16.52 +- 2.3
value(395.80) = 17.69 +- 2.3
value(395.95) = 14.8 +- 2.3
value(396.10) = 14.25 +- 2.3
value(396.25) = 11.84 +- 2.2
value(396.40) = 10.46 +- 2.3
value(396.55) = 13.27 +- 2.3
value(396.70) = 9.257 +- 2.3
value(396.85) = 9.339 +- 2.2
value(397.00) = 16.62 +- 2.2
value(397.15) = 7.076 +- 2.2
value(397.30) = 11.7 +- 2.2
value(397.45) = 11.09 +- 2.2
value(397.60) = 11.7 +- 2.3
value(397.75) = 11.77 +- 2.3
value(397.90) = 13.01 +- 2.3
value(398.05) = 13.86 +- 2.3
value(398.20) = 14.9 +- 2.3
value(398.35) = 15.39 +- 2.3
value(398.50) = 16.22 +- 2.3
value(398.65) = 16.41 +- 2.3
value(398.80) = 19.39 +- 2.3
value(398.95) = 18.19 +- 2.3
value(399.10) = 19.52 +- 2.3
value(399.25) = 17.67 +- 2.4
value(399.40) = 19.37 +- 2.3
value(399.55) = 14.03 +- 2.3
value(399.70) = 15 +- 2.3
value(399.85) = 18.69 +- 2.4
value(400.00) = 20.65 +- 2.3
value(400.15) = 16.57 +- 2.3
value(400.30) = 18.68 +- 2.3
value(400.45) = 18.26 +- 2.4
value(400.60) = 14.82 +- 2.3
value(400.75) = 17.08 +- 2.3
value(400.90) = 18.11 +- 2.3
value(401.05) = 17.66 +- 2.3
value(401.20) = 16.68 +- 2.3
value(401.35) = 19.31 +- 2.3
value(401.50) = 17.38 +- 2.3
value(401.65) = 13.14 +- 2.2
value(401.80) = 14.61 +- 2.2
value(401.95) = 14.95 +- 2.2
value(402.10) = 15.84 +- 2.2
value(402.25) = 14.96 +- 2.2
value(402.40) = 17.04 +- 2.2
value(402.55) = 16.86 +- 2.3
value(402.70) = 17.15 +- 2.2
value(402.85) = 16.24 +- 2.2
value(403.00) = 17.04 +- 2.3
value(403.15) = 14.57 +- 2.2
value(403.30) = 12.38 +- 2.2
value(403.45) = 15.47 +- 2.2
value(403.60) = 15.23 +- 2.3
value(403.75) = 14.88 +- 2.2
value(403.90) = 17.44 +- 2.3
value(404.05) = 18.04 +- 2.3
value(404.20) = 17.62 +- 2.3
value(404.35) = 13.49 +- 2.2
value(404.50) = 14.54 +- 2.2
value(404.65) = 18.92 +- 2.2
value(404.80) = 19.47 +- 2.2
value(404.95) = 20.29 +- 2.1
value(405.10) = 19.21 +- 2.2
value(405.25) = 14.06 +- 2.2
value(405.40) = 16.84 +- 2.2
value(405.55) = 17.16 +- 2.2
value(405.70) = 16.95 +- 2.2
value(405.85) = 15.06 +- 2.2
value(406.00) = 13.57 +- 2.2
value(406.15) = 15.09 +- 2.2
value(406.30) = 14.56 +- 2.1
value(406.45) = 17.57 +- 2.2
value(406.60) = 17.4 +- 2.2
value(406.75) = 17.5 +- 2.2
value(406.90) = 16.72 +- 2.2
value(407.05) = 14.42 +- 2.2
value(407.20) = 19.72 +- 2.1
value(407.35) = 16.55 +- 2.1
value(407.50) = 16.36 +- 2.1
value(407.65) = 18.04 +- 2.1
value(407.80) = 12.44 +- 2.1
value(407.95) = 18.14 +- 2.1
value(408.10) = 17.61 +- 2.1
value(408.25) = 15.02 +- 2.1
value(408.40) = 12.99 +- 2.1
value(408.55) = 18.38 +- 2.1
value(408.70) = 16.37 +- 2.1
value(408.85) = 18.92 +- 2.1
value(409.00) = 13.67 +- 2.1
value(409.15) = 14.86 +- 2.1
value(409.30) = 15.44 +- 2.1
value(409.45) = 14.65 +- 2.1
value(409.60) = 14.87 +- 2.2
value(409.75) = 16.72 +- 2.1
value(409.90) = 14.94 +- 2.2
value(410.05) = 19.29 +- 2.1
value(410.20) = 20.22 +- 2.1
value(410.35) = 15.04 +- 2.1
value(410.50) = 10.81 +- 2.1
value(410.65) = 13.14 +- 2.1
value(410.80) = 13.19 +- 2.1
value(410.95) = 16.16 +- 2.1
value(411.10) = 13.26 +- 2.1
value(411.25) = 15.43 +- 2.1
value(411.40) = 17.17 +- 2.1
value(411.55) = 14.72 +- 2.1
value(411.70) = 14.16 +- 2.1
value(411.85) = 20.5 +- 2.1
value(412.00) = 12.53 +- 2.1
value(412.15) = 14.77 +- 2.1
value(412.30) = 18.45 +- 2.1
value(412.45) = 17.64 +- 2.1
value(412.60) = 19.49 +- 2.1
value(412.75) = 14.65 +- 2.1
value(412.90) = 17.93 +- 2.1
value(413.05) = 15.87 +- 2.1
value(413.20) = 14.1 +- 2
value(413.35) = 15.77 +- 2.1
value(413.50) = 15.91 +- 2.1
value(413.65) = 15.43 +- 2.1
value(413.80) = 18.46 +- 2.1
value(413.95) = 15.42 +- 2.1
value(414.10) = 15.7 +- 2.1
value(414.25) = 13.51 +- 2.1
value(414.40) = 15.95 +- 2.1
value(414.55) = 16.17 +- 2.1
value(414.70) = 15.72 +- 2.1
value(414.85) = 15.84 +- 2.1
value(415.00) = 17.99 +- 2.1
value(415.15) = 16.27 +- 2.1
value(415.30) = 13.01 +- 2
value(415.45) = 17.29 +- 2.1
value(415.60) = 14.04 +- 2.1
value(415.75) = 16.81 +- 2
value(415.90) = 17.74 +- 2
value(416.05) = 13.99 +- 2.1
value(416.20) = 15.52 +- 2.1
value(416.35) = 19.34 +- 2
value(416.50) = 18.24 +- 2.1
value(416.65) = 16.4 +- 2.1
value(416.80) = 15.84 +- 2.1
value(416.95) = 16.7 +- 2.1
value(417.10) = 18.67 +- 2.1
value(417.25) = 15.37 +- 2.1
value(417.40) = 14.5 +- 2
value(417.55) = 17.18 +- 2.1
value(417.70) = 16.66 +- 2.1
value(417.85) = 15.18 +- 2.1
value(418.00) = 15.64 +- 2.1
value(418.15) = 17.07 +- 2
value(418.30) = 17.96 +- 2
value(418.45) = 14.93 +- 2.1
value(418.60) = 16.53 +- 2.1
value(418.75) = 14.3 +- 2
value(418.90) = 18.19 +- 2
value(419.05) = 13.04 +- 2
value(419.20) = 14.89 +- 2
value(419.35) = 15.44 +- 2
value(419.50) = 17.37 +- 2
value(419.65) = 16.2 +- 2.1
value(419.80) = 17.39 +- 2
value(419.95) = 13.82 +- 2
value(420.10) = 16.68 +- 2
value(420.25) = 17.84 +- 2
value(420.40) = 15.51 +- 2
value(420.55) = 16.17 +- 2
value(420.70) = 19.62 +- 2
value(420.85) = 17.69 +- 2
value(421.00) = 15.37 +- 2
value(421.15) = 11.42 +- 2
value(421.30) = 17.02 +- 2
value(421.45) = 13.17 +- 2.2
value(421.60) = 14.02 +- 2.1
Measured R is 0.11 nm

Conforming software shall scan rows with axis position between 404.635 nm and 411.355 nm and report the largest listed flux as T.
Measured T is 20.29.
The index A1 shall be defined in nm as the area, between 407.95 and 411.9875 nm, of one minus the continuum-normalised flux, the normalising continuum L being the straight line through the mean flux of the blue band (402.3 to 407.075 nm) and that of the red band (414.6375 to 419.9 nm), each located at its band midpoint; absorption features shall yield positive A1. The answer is 0.15 nm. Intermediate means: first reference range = 16.3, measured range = 15.7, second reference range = 16.2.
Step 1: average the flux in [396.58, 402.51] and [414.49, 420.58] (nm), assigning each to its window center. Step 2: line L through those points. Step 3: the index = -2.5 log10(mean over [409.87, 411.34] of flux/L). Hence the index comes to 0.05 mag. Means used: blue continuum 15.5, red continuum 16.2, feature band 15.2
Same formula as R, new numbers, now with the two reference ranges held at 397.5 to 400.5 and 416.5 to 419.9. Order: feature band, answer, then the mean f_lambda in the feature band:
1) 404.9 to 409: -0.04 nm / 16.5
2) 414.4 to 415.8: 0.03 nm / 15.9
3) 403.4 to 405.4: -0.06 nm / 16.8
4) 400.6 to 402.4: 0.01 nm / 16.3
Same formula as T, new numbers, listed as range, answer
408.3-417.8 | 20.5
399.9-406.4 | 20.65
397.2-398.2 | 14.9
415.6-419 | 19.34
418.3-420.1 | 18.19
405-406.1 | 19.21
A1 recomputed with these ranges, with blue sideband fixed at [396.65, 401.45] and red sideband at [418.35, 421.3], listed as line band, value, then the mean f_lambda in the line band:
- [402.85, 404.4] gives 0.00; 15.7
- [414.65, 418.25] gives -0.09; 16.3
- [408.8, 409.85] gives 0.02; 15.5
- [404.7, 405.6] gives -0.12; 17.9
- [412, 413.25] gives -0.05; 16.4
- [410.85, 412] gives 0.01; 15.6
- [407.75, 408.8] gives -0.02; 16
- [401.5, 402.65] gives 0.01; 15.5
